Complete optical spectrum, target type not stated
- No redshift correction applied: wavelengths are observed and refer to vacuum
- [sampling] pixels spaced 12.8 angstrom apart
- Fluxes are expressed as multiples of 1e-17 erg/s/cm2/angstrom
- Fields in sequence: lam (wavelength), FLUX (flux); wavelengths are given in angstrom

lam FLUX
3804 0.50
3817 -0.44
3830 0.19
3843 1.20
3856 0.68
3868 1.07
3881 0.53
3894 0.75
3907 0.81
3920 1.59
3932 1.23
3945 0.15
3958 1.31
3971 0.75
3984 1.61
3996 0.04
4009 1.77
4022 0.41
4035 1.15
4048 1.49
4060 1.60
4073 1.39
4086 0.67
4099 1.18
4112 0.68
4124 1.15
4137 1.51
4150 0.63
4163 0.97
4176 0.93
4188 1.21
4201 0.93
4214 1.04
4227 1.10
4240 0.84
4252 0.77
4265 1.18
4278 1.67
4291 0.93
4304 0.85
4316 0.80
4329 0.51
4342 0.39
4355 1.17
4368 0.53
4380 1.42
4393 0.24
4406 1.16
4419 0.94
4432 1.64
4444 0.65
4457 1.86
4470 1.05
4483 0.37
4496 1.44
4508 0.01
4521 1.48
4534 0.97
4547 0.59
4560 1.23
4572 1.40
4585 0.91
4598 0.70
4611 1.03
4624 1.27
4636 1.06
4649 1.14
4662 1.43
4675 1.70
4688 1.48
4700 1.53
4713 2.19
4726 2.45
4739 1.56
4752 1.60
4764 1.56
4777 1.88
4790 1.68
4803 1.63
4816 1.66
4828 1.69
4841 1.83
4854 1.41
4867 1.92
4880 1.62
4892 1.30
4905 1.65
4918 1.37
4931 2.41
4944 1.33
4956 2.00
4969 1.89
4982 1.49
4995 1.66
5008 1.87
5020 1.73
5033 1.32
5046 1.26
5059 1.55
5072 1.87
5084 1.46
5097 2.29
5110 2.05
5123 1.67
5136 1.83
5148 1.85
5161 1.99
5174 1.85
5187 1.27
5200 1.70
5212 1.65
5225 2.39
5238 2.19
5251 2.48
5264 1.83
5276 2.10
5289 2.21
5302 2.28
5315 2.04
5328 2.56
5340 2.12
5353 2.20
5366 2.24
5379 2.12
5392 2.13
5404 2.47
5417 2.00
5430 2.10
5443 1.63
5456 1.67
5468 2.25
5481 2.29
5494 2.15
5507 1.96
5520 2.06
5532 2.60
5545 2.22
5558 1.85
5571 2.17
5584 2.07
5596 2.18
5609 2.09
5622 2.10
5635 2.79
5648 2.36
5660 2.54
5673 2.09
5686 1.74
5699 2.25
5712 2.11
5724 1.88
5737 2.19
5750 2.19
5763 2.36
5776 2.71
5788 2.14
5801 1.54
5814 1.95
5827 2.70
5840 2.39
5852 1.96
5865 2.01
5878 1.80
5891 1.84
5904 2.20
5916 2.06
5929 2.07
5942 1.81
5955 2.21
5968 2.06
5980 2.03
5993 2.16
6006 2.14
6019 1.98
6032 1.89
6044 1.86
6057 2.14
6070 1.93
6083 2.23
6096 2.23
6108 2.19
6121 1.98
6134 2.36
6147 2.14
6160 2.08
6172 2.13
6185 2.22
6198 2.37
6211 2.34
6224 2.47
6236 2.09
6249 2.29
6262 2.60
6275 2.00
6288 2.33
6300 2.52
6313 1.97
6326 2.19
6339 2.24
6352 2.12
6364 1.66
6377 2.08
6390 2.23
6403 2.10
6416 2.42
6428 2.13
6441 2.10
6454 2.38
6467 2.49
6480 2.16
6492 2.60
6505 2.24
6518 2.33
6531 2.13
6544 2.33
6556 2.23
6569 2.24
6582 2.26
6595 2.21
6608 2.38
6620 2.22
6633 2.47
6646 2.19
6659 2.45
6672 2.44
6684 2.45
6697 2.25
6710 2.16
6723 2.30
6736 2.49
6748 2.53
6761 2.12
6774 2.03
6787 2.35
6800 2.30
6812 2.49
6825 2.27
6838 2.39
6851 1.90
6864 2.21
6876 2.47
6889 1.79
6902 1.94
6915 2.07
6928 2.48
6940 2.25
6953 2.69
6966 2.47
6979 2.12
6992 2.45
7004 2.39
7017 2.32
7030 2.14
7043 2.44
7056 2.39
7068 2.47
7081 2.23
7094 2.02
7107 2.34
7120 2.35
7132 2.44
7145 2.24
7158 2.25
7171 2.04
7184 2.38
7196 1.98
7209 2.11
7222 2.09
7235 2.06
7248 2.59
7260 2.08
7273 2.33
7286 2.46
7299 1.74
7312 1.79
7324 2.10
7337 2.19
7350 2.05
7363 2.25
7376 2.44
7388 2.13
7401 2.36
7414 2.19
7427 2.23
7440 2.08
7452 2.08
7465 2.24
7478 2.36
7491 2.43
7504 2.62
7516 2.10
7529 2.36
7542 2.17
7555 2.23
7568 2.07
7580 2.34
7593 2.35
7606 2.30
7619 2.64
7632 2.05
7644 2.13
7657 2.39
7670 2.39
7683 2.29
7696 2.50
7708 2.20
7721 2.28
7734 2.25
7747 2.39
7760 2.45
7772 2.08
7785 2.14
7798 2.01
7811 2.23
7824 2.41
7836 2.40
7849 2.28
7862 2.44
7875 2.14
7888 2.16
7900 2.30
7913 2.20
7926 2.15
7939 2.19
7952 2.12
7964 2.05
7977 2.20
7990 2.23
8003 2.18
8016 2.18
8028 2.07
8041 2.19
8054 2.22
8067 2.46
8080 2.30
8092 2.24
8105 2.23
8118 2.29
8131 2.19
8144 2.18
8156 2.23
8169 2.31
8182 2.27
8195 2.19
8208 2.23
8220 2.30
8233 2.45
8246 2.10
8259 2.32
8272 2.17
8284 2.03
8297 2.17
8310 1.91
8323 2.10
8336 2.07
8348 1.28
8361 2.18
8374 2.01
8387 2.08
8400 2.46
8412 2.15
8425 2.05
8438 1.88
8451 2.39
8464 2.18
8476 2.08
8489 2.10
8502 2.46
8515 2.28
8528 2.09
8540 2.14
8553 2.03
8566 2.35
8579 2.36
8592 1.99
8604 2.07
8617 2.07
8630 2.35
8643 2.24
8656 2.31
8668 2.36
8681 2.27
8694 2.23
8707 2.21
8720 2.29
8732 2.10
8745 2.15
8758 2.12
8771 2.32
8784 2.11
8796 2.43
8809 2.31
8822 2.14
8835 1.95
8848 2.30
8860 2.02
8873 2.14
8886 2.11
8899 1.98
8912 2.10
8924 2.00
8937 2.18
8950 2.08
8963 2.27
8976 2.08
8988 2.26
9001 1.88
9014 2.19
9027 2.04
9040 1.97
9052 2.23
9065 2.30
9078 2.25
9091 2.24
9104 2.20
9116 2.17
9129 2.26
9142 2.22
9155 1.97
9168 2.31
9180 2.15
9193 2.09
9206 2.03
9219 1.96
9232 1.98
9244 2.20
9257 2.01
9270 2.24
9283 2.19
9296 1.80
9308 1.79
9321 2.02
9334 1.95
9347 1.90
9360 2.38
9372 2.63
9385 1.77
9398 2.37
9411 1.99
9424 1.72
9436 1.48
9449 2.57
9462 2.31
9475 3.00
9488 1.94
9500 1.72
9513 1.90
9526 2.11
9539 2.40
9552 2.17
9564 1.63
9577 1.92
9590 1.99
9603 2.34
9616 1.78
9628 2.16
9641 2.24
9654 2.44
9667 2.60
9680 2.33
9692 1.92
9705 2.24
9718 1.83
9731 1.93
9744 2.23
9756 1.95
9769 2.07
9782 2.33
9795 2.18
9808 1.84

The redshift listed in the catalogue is 0.169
